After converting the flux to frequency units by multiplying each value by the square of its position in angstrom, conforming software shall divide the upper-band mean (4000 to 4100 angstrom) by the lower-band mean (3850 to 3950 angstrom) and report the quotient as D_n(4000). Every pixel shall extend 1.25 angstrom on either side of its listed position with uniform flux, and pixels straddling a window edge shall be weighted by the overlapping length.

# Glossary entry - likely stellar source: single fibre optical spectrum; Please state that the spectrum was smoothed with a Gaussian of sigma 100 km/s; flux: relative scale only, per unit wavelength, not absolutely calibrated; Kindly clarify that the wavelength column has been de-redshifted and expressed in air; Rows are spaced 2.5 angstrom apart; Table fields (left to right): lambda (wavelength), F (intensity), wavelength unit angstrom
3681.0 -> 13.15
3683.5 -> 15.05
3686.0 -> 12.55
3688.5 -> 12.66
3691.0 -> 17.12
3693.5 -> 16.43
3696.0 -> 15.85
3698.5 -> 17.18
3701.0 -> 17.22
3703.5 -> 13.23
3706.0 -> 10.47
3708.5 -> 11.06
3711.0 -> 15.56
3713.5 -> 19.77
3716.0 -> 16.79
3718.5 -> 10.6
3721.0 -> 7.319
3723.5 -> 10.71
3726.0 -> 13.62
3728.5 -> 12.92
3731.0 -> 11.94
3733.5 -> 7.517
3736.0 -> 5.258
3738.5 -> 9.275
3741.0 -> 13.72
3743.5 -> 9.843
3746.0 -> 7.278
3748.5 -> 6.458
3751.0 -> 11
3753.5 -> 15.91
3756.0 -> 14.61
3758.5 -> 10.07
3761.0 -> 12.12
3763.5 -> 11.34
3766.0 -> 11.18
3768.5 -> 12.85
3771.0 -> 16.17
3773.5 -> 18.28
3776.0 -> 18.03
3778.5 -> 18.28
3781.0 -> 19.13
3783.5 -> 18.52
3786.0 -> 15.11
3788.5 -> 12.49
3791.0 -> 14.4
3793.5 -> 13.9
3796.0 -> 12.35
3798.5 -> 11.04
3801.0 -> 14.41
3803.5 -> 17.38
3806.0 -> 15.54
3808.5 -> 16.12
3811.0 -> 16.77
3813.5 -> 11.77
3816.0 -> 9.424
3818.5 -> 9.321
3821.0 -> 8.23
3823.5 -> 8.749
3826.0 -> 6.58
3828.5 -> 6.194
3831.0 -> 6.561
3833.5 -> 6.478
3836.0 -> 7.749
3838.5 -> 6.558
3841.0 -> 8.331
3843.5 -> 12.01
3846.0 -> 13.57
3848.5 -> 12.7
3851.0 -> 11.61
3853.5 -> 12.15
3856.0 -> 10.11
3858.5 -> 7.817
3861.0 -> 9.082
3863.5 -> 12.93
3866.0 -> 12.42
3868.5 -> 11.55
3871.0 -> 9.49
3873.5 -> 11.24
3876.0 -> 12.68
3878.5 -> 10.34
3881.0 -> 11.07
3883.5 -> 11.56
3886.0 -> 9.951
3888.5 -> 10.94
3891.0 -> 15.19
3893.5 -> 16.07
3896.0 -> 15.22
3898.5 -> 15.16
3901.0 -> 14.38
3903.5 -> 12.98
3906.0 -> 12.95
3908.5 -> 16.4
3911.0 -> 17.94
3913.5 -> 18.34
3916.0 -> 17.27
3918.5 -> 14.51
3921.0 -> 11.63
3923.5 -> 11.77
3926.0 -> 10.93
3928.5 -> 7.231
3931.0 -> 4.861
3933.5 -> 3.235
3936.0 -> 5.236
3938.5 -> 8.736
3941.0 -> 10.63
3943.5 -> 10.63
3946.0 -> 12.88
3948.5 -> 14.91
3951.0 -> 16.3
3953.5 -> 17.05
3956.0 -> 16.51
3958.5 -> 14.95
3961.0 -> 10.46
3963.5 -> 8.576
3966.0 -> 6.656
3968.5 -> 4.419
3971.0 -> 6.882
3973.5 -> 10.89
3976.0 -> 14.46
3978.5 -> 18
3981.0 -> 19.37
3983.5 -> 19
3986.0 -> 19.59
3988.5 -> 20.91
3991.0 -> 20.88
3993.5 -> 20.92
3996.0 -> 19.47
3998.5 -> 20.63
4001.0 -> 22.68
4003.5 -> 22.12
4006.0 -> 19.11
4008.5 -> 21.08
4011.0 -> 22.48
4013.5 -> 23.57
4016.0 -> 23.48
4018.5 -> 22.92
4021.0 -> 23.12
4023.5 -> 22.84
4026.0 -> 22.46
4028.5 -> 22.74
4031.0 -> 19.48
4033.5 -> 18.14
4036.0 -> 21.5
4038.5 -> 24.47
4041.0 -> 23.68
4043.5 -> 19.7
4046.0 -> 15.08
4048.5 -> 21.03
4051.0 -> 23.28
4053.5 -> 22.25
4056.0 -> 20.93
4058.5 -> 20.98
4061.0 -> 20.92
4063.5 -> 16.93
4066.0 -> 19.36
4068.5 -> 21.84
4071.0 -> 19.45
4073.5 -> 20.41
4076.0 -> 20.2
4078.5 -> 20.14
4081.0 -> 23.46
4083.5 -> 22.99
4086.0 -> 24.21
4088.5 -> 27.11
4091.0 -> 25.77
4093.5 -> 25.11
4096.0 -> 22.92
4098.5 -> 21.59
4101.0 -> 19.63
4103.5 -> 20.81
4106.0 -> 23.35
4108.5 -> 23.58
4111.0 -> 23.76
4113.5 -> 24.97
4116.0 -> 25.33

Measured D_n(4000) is 1.98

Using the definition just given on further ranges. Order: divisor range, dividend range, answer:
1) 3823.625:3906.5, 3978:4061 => 2.08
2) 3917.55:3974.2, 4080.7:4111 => 2.42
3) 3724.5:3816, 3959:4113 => 1.75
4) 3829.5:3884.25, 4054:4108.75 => 2.37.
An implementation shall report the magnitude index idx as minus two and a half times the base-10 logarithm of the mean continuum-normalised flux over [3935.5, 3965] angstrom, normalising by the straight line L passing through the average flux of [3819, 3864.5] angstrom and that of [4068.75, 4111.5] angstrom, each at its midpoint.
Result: 0.218 mag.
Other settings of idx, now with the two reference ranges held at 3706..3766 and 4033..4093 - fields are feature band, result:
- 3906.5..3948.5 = 0.438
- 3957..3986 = 0.440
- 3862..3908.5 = 0.261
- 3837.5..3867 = 0.361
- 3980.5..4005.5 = -0.065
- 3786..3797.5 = -0.021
